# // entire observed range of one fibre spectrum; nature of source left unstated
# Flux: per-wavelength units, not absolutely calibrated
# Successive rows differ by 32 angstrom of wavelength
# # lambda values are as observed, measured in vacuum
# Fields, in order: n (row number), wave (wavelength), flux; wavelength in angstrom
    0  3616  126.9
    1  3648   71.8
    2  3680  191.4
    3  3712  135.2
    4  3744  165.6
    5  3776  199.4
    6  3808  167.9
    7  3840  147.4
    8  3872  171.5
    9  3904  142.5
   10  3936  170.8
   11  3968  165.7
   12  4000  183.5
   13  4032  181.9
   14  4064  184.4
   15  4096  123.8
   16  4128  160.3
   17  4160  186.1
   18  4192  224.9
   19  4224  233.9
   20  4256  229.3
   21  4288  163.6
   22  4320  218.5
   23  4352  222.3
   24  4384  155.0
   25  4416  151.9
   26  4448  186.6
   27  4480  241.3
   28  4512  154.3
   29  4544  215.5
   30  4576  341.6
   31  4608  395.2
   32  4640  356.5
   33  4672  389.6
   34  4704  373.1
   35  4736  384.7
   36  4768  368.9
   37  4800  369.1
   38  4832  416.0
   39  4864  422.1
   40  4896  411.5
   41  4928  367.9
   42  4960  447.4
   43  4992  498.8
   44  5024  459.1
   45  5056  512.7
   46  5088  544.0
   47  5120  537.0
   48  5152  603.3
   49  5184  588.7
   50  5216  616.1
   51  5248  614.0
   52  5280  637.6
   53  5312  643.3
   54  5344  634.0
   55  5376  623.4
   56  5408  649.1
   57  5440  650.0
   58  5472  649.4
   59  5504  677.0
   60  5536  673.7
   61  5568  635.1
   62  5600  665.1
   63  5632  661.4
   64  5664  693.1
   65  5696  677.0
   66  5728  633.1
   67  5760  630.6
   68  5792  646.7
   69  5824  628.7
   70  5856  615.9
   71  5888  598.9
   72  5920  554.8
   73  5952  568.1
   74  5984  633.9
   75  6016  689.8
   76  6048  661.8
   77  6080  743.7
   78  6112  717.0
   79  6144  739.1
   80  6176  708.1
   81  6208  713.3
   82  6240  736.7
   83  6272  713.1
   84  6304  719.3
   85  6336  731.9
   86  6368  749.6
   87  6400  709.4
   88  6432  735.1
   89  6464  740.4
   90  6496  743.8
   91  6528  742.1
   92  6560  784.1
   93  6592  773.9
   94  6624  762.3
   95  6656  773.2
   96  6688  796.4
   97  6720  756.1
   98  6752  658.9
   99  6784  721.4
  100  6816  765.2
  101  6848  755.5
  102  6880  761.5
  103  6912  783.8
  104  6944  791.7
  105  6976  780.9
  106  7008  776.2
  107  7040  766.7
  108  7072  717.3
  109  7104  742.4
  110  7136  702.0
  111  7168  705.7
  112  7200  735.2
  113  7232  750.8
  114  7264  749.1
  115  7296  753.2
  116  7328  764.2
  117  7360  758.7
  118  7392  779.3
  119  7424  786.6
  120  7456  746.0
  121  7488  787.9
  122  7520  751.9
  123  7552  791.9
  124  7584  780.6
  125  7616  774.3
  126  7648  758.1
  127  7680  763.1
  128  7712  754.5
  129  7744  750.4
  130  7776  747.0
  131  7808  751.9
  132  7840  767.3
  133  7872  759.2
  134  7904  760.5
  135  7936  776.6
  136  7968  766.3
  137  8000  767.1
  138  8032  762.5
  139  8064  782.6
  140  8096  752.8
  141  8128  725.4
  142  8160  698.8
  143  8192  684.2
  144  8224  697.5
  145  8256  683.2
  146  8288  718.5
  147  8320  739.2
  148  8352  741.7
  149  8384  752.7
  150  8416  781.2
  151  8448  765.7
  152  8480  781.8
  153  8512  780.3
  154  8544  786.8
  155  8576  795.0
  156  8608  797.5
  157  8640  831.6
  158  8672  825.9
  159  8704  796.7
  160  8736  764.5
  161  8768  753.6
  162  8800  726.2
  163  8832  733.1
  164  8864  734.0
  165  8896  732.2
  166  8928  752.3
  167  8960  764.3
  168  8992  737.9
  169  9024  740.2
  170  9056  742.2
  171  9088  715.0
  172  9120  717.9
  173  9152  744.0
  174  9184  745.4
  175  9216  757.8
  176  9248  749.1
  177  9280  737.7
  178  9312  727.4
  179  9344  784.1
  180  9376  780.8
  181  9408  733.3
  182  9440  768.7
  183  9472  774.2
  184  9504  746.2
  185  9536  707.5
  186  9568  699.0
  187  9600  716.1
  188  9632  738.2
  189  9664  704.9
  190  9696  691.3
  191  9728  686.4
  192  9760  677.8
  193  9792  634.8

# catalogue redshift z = 0.147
